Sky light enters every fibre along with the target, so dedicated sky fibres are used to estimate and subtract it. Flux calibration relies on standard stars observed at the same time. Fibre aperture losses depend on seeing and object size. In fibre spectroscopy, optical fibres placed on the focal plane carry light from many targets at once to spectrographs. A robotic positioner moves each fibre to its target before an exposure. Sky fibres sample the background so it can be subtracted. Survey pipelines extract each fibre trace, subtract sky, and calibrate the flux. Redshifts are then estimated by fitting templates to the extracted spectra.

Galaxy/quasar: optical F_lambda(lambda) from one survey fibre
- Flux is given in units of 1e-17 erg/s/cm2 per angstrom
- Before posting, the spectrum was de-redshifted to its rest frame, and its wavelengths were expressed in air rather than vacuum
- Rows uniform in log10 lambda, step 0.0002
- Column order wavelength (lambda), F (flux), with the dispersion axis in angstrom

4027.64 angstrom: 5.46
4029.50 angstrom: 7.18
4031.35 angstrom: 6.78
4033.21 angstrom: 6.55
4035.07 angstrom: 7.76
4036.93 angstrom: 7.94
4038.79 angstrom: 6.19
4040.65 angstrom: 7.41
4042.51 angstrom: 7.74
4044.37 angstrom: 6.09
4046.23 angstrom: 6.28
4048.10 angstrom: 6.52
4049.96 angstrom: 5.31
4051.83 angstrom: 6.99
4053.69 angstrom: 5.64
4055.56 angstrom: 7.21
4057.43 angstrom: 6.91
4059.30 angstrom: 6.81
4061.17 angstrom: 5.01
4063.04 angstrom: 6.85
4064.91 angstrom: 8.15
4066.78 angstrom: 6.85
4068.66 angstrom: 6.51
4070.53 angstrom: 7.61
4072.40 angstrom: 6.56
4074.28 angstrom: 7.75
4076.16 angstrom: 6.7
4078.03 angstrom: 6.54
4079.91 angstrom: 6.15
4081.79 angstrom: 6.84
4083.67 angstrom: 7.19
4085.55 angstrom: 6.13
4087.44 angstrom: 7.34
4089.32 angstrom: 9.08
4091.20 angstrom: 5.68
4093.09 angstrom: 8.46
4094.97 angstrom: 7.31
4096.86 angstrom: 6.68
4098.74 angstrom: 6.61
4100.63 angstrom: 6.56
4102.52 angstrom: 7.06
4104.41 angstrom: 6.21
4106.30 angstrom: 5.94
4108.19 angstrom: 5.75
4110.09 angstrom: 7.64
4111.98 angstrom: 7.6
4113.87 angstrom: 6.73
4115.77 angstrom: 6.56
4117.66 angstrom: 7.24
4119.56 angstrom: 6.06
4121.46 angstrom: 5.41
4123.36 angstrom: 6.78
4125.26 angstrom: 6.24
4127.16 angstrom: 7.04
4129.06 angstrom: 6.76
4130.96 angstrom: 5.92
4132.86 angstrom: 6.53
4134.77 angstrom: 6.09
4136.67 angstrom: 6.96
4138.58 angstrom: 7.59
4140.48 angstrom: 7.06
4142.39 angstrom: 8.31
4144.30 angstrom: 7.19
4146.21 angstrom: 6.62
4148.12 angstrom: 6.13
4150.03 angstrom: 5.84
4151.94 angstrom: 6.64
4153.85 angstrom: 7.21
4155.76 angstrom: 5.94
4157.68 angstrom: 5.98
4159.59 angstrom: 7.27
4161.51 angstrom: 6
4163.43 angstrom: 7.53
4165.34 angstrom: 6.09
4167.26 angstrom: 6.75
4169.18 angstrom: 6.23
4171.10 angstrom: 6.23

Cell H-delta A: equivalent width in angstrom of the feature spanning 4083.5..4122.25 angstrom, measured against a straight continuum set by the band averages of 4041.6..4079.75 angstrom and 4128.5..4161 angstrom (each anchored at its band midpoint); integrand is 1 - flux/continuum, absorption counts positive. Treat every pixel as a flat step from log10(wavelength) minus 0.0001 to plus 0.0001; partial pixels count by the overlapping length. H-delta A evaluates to -0.7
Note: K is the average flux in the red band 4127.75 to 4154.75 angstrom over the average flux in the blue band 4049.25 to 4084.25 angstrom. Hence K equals 1.0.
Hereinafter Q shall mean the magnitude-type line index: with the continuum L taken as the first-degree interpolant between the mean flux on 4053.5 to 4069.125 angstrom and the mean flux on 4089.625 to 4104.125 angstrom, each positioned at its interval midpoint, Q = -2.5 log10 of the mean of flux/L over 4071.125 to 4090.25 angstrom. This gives -0.03 mag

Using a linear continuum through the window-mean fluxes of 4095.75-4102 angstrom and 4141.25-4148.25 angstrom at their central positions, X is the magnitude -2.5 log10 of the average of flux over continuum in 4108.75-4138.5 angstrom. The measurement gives 0.04 mag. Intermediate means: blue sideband 6.67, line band 6.65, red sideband 7.17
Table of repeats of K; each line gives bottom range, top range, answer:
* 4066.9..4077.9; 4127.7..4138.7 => 0.94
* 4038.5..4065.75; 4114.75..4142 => 1.00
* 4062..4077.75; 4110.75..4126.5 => 0.93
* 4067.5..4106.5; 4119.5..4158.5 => 0.95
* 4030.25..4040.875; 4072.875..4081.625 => 0.96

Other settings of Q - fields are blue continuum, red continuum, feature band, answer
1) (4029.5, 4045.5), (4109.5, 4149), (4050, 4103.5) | 0.01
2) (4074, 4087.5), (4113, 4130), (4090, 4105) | -0.03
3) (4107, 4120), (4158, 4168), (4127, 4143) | -0.02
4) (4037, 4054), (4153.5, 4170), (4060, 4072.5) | -0.04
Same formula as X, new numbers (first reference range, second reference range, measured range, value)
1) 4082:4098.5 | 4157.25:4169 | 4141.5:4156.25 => 0.00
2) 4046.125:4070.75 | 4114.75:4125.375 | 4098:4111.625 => -0.02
